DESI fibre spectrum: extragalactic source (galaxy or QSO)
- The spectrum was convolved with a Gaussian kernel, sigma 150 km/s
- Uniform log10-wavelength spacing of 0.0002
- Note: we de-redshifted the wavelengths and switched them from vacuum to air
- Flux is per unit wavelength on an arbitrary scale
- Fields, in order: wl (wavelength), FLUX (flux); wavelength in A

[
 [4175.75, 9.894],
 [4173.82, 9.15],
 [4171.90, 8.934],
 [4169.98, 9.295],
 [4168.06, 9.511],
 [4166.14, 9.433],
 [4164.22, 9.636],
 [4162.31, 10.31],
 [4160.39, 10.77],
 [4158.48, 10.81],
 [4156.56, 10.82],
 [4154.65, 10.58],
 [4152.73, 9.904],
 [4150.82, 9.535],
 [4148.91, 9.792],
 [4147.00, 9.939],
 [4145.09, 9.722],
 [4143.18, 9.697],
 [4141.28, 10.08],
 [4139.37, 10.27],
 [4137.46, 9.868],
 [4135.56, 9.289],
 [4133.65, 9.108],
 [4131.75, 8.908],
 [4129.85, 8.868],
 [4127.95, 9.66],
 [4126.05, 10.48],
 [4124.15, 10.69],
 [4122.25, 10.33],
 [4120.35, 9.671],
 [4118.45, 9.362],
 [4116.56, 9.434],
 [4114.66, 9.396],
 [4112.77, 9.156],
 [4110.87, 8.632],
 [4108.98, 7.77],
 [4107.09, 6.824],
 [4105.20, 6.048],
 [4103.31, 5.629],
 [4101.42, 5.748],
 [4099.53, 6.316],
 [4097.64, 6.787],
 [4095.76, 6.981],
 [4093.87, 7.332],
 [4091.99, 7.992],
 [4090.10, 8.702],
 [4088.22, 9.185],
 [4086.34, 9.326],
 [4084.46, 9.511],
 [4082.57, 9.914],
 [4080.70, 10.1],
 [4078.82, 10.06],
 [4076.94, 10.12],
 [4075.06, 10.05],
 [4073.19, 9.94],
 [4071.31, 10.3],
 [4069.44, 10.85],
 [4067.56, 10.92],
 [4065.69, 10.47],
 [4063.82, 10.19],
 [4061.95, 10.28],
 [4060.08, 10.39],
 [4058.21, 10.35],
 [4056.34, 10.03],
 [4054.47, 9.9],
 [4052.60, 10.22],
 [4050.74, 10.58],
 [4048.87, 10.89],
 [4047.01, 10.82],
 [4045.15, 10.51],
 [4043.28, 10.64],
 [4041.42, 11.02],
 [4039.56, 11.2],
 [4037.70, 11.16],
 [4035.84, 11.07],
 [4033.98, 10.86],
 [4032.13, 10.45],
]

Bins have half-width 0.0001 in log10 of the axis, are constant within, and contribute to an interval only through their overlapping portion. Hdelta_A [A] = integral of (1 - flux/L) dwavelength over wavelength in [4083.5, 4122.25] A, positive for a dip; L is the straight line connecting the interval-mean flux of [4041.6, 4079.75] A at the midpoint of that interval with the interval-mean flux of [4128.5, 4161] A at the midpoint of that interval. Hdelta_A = 7.9 A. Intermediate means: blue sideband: 10.4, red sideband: 9.87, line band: 8.05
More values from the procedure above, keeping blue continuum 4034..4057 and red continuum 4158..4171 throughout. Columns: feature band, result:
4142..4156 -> 0.2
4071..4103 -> 5.5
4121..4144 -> 0.8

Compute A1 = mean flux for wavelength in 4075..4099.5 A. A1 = 8.79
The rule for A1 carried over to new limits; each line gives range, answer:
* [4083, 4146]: 8.7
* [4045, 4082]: 10.3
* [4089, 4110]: 6.95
